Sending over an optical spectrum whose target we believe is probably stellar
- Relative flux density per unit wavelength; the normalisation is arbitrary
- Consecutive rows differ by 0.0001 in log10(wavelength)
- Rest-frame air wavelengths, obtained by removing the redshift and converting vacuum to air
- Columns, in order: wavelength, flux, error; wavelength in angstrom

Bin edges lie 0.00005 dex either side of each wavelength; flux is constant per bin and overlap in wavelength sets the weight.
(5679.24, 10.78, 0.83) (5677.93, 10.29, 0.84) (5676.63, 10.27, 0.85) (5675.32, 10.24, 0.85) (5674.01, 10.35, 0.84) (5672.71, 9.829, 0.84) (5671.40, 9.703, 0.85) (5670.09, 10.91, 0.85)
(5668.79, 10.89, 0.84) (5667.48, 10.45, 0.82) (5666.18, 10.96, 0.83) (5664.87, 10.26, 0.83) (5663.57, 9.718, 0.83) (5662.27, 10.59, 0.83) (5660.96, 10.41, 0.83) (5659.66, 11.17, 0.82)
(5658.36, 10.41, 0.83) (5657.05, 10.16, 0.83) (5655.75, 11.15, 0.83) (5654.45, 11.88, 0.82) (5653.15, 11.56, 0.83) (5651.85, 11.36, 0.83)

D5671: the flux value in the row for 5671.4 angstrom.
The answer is 9.703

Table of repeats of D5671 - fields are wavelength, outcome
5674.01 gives 10.35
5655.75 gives 11.15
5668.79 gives 10.89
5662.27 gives 10.59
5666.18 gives 10.96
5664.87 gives 10.26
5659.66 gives 11.17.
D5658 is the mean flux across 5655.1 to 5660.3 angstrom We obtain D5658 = 10.7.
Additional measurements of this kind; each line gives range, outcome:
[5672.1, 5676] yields 10.1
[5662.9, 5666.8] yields 10.3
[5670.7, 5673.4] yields 9.79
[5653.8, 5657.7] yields 11.1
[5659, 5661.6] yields 10.8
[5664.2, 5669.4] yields 10.6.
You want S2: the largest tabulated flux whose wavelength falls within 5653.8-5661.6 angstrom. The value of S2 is 11.88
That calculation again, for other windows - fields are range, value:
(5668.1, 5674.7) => 10.91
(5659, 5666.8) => 11.17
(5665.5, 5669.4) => 10.96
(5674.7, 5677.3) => 10.27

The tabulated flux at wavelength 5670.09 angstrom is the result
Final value 10.91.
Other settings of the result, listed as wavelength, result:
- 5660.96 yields 10.41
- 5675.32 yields 10.24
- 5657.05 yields 10.16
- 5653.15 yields 11.56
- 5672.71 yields 9.829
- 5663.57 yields 9.718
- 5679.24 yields 10.78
